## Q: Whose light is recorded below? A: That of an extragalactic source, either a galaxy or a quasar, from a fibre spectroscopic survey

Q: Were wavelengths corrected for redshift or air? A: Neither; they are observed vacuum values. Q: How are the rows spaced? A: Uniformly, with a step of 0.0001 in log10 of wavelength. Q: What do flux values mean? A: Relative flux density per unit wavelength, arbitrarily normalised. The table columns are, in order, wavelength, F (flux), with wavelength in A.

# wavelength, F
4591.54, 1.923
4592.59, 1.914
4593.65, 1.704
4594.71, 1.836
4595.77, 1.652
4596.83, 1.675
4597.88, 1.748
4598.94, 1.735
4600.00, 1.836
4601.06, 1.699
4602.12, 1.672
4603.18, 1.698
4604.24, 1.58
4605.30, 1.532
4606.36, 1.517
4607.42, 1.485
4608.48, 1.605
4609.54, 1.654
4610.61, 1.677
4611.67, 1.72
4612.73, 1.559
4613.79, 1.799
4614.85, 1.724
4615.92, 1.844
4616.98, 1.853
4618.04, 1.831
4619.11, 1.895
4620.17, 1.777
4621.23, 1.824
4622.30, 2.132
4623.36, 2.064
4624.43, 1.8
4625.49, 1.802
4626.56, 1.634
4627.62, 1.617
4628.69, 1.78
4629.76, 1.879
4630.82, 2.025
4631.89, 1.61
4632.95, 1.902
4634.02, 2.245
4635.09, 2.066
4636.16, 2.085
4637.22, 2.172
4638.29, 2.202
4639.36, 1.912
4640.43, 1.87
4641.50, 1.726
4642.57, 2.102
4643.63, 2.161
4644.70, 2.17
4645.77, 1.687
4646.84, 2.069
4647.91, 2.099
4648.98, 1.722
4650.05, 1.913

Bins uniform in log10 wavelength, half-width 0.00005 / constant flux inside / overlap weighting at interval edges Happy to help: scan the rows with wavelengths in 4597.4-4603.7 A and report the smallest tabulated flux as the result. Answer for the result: 1.672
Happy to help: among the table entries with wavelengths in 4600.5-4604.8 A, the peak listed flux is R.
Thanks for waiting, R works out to 1.699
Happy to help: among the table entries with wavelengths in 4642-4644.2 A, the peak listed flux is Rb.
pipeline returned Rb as 2.161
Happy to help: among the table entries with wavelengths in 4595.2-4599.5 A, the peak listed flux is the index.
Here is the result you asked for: 1.748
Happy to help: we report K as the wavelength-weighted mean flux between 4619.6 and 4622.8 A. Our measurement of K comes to 1.91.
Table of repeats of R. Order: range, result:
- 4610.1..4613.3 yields 1.72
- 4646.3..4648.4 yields 2.099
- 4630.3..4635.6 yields 2.245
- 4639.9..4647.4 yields 2.17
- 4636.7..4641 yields 2.202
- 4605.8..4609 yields 1.605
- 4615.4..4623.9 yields 2.132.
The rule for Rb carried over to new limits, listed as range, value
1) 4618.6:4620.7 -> 1.895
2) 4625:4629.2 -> 1.802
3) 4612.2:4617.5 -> 1.853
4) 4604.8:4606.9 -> 1.532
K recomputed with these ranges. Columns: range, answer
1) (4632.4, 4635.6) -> 2.07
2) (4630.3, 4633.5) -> 1.85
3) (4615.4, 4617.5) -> 1.85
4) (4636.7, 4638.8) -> 2.18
